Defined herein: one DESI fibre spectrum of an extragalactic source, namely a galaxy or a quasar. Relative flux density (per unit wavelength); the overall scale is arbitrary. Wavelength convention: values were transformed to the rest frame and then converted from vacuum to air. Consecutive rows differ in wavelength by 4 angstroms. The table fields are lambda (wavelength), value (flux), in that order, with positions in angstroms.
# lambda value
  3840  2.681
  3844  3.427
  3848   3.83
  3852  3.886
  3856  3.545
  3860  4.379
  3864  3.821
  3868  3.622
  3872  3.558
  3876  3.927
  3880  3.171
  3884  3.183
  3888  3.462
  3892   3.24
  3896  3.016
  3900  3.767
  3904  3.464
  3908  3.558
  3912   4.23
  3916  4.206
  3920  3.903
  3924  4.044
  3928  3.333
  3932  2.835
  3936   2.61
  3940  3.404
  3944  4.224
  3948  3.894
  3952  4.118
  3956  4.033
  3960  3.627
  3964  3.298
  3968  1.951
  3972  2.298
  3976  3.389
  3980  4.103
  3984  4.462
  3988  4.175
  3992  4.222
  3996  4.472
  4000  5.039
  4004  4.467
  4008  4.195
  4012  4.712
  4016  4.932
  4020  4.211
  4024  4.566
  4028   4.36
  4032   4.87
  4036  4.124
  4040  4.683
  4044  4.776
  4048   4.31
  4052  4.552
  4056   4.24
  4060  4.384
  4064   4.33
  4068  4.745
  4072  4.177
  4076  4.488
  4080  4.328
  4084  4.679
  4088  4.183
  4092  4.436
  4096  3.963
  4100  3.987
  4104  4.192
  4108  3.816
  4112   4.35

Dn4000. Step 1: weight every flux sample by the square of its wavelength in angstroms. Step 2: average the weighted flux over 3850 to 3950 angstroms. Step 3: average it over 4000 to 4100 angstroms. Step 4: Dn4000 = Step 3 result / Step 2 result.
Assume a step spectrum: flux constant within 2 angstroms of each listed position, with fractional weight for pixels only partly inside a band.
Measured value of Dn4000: 1.3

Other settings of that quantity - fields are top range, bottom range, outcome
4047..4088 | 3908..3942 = 1.33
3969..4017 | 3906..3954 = 1.16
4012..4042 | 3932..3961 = 1.30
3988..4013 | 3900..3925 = 1.21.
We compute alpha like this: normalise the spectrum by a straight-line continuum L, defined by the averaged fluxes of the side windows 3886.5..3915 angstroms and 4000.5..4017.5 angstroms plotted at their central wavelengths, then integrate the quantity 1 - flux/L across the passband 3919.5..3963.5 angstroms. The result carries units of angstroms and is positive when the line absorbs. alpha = 3.7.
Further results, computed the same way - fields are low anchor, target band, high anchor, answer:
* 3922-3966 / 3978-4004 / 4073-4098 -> -3.93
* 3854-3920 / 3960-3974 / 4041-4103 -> 4.53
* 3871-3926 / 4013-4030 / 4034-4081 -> -1.13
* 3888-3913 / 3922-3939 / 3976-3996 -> 2.38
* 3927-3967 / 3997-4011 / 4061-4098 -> -2.51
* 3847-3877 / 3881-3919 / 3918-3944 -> 0.26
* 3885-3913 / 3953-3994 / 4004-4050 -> 5.28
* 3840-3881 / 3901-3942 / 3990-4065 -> 4.23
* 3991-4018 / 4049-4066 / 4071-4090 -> 0.28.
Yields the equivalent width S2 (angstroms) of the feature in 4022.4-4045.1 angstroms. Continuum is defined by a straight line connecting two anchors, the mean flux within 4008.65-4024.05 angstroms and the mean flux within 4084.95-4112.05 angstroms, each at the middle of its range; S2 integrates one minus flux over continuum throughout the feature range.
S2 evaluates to -0.4 angstroms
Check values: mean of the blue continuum 4.57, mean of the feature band 4.55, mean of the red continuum 4.14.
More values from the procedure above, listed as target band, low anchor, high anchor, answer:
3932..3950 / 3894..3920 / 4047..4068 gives 2.0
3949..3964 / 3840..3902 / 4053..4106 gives 0.1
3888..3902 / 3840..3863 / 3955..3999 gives 1.3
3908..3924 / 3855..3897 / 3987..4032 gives -0.8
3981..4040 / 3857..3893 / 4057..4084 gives -4.5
